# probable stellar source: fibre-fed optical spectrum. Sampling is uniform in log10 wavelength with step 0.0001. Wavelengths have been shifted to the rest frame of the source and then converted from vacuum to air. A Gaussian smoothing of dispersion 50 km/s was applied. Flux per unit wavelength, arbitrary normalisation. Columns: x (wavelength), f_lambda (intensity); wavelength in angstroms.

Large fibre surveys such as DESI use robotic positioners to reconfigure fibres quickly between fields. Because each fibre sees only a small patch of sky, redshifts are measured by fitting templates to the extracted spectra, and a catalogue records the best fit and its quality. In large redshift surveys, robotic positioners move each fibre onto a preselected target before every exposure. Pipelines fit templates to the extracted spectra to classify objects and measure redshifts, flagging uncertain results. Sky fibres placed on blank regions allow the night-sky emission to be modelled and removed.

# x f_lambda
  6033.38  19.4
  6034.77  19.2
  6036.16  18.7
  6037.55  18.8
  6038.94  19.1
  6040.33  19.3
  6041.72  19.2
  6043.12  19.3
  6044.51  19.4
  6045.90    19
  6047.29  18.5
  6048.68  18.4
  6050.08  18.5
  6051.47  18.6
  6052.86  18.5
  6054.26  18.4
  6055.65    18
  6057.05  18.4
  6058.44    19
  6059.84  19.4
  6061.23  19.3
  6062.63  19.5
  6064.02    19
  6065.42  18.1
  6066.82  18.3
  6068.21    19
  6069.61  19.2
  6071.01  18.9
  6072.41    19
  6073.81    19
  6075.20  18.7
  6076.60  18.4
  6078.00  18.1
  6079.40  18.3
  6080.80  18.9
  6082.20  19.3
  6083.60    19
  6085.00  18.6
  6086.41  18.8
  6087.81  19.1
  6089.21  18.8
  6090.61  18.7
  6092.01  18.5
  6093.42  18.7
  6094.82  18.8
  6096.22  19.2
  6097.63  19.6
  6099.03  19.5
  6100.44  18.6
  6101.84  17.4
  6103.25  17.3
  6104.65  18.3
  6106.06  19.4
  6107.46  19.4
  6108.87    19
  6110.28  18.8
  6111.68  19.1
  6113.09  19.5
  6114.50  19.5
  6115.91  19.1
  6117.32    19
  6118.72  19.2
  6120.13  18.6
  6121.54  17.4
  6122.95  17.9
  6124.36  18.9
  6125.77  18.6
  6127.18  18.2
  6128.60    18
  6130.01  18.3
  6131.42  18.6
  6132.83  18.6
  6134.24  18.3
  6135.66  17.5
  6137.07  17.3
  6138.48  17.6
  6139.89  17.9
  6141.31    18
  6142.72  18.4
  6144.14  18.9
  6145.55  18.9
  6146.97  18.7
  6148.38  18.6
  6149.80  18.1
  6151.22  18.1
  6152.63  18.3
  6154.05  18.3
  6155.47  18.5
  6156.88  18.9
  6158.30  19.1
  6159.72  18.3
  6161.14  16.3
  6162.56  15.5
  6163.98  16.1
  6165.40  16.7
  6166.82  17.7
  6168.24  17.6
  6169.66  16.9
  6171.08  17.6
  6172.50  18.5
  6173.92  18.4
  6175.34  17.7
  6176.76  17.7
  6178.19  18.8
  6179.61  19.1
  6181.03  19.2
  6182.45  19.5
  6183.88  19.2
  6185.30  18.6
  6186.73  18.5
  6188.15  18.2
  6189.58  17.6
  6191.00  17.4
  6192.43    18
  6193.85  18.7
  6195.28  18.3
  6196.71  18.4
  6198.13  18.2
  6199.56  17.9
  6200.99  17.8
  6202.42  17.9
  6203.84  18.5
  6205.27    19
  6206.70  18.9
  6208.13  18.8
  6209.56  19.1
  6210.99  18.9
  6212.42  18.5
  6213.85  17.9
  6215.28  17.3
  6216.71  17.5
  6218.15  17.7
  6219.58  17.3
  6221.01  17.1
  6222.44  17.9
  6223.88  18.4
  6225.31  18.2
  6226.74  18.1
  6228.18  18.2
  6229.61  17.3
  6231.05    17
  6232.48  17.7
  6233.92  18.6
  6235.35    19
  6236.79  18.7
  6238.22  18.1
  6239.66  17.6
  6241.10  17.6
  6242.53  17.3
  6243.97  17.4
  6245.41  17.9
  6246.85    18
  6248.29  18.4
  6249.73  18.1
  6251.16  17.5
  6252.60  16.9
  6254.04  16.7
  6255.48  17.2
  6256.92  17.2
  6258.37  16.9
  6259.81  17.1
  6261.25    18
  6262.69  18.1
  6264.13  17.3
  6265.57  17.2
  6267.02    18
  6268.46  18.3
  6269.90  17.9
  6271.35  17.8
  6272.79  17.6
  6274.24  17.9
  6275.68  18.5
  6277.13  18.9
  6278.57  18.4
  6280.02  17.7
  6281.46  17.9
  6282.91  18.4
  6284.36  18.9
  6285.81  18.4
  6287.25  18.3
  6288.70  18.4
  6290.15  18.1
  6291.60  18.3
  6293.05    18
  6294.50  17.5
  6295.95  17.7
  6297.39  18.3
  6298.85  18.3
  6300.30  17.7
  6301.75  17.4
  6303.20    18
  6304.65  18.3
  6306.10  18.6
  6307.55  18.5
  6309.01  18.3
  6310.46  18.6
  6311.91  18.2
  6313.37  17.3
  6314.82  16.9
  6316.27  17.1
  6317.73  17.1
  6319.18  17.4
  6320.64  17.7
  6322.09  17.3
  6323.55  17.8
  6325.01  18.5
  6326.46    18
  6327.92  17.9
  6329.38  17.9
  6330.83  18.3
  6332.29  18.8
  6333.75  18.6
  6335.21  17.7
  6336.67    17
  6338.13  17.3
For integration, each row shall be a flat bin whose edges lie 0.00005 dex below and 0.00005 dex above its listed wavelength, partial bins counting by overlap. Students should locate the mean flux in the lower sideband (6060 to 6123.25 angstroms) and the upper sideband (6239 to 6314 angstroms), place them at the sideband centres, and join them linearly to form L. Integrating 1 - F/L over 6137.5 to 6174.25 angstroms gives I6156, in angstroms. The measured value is 1.2 angstroms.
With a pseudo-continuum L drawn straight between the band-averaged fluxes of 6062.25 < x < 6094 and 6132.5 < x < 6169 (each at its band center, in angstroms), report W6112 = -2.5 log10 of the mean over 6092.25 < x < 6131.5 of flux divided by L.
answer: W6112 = -0.02 mag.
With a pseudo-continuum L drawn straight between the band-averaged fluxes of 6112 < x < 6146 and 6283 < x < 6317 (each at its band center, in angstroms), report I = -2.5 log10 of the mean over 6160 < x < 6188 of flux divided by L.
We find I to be 0.03 mag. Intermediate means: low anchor 18.4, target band 17.9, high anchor 18.1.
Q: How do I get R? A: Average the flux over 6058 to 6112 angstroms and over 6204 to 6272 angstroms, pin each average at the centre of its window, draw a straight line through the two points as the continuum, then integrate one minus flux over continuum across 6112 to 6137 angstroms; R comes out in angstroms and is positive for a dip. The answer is 0.1 angstroms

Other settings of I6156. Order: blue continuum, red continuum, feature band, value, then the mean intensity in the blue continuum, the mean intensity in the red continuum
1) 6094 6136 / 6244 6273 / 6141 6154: 0.0 angstroms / 18.7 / 17.6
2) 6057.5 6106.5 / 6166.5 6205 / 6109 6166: 0.8 angstroms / 18.8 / 18.2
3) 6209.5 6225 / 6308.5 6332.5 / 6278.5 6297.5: -0.3 angstroms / 17.9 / 17.8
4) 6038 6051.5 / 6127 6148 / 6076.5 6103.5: -0.2 angstroms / 18.9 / 18.2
